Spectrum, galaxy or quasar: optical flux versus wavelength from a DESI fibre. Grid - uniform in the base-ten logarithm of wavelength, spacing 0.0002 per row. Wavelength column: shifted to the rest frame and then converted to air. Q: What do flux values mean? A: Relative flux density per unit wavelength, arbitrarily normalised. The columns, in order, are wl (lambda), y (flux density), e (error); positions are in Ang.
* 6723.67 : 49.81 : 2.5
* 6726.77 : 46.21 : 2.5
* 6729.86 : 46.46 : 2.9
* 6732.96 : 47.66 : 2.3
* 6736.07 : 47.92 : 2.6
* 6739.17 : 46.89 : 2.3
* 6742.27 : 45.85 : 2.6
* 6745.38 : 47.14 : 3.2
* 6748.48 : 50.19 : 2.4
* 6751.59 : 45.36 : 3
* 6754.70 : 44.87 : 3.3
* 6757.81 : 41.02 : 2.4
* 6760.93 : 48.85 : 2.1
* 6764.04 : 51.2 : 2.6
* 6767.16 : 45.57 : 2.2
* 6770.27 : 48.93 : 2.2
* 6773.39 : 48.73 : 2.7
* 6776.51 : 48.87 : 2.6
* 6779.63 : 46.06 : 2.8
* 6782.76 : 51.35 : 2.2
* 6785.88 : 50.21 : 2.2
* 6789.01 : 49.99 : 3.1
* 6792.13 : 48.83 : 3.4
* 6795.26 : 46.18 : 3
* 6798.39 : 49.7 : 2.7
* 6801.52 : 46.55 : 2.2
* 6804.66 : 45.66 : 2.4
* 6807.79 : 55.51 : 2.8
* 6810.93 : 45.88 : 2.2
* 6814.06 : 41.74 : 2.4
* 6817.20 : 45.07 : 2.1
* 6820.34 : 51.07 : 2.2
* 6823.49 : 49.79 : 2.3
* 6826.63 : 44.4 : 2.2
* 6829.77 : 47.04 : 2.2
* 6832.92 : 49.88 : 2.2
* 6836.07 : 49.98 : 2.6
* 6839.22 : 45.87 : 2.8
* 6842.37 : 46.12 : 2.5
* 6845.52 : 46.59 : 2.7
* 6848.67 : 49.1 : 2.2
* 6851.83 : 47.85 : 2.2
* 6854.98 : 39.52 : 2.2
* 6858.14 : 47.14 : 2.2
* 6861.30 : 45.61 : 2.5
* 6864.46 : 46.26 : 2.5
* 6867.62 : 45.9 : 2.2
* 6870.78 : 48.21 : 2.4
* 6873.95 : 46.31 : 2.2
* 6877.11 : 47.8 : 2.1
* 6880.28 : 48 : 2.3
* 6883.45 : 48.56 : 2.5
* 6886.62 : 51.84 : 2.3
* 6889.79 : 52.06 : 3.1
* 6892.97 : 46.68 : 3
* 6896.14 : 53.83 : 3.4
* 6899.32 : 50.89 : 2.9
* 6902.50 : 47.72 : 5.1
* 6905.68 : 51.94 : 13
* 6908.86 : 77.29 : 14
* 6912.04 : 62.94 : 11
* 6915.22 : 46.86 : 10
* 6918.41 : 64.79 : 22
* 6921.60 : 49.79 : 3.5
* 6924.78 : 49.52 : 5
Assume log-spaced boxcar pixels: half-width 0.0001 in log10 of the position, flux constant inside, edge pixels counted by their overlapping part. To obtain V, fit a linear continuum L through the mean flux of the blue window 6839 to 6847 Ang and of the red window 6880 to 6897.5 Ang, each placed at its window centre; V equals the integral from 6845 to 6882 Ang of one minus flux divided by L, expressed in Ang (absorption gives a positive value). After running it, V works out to 1.2 Ang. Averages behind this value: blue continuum 46.3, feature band 46.5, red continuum 50.3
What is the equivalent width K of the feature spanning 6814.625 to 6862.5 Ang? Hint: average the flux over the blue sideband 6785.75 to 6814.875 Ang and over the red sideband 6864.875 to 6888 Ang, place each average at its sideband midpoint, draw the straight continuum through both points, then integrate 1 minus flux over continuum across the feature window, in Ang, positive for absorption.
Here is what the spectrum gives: 1.1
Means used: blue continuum 48.1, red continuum 48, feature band 46.9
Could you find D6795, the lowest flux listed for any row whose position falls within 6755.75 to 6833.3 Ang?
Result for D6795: 41.02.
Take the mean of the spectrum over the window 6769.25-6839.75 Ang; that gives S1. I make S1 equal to 48.2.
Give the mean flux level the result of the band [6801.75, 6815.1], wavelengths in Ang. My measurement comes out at 47.3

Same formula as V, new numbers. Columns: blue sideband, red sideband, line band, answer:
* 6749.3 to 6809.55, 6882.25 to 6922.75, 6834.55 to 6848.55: 1.07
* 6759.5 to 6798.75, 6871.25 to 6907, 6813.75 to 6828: 0.64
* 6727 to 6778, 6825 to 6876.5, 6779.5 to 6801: -0.91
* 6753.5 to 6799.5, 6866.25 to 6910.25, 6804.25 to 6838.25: 0.97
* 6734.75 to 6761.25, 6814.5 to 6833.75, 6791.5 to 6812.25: -0.54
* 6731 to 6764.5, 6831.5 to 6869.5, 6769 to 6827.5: -1.77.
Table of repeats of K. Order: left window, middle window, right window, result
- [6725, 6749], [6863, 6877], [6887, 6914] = 1.8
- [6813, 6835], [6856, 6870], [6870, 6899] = 0.7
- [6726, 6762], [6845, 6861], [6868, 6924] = 1.5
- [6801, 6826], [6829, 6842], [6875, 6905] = 0.0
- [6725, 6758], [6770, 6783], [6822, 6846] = -0.4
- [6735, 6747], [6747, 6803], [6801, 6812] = -0.1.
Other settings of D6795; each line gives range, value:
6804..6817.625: 41.74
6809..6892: 39.52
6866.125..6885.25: 45.9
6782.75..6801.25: 46.18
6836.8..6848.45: 45.87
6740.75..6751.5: 45.85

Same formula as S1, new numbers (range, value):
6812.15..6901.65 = 47.6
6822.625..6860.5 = 46.9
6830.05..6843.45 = 47.9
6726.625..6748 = 47.1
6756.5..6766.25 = 47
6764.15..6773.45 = 48.1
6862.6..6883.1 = 47.2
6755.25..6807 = 48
